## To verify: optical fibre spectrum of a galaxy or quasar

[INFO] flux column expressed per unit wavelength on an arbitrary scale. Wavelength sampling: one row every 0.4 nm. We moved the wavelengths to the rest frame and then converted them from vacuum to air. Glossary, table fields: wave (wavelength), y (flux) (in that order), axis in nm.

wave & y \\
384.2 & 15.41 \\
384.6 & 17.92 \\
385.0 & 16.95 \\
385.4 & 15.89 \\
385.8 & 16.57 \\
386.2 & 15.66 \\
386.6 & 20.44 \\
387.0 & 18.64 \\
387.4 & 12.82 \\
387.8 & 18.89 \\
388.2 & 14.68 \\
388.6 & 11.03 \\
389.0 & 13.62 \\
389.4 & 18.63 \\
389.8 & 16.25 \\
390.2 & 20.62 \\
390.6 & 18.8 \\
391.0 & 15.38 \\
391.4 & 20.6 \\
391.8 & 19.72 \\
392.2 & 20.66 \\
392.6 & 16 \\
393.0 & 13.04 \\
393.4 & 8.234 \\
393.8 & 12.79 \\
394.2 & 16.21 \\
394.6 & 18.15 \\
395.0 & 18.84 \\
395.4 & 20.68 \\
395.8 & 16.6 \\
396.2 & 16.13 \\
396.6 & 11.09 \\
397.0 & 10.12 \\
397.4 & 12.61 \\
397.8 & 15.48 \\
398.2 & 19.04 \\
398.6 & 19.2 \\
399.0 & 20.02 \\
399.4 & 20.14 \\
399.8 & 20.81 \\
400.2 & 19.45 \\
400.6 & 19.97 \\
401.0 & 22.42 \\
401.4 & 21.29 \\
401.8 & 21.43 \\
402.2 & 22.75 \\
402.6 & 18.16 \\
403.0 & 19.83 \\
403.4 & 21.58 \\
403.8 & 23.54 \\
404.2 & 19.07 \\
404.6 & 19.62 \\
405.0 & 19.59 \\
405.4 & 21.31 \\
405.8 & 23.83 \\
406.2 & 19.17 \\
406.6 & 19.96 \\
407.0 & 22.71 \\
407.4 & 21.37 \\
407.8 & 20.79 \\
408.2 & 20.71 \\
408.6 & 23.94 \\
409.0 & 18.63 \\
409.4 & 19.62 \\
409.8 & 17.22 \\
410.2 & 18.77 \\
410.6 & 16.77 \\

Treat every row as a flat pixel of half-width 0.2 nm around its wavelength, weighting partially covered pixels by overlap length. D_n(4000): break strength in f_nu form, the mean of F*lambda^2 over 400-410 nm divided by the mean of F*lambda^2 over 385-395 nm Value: 1.4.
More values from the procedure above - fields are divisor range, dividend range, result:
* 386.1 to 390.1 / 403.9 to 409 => 1.42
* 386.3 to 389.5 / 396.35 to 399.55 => 1.05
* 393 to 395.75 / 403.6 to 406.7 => 1.40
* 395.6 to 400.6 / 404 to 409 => 1.29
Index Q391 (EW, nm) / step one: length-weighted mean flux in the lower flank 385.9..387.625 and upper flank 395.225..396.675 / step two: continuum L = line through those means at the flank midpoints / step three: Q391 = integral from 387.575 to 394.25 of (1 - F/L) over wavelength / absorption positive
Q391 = 0.22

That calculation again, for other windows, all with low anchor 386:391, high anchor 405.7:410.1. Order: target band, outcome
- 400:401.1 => -0.08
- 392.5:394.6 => 0.48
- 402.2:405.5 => -0.11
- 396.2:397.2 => 0.36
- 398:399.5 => -0.07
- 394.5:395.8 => -0.07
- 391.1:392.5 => -0.19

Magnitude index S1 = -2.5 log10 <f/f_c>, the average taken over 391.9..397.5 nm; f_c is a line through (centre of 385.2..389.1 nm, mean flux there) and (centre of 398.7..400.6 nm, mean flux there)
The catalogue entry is 0.20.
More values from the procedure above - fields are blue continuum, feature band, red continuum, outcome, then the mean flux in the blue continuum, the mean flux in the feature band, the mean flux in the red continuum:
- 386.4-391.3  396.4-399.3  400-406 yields 0.245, 16.7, 15.5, 20.9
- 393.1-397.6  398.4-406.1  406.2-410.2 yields -0.171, 14.6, 20.7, 20.4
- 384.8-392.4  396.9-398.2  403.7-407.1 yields 0.347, 17.1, 13.9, 20.9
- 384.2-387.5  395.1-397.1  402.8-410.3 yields 0.214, 16.9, 15.4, 20.6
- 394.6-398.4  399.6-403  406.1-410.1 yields -0.173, 15.8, 20.7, 20.4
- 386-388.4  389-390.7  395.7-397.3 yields -0.140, 16.9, 18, 13.2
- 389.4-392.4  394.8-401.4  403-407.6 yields 0.126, 18.8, 17.8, 21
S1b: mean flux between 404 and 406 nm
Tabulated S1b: 20.7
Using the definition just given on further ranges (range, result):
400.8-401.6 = 21.9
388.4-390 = 14.9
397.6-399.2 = 18.4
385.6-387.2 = 17.8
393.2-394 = 10.5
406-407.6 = 20.8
